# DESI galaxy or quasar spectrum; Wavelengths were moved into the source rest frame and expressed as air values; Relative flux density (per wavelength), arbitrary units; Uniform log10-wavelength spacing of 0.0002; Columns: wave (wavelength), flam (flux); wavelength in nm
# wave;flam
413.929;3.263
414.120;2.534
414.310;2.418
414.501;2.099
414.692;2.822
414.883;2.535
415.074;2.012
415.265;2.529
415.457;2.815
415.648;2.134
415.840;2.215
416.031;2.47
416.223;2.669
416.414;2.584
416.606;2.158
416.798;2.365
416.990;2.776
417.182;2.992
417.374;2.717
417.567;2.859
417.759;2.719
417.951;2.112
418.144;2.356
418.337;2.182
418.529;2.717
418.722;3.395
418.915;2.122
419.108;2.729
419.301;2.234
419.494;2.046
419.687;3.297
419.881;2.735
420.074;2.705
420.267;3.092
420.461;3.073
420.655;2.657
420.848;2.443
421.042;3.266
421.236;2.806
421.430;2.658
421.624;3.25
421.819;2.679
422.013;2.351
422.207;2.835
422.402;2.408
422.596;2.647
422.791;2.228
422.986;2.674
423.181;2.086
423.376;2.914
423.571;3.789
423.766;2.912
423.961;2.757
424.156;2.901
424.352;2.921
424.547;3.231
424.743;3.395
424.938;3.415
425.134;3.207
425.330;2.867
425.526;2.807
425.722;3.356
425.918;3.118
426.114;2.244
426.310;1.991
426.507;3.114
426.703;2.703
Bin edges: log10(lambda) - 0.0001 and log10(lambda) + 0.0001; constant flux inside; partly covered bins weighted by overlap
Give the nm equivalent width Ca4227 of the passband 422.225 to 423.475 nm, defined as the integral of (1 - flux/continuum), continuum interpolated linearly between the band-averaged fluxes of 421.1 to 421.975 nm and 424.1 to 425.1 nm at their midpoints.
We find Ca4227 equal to 0.20 nm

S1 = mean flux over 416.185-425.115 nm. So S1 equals 2.74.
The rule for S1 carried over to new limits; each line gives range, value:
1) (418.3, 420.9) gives 2.69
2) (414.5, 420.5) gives 2.57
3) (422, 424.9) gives 2.83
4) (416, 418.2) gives 2.57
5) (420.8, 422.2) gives 2.79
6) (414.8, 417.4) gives 2.49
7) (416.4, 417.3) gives 2.58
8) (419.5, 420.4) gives 2.87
